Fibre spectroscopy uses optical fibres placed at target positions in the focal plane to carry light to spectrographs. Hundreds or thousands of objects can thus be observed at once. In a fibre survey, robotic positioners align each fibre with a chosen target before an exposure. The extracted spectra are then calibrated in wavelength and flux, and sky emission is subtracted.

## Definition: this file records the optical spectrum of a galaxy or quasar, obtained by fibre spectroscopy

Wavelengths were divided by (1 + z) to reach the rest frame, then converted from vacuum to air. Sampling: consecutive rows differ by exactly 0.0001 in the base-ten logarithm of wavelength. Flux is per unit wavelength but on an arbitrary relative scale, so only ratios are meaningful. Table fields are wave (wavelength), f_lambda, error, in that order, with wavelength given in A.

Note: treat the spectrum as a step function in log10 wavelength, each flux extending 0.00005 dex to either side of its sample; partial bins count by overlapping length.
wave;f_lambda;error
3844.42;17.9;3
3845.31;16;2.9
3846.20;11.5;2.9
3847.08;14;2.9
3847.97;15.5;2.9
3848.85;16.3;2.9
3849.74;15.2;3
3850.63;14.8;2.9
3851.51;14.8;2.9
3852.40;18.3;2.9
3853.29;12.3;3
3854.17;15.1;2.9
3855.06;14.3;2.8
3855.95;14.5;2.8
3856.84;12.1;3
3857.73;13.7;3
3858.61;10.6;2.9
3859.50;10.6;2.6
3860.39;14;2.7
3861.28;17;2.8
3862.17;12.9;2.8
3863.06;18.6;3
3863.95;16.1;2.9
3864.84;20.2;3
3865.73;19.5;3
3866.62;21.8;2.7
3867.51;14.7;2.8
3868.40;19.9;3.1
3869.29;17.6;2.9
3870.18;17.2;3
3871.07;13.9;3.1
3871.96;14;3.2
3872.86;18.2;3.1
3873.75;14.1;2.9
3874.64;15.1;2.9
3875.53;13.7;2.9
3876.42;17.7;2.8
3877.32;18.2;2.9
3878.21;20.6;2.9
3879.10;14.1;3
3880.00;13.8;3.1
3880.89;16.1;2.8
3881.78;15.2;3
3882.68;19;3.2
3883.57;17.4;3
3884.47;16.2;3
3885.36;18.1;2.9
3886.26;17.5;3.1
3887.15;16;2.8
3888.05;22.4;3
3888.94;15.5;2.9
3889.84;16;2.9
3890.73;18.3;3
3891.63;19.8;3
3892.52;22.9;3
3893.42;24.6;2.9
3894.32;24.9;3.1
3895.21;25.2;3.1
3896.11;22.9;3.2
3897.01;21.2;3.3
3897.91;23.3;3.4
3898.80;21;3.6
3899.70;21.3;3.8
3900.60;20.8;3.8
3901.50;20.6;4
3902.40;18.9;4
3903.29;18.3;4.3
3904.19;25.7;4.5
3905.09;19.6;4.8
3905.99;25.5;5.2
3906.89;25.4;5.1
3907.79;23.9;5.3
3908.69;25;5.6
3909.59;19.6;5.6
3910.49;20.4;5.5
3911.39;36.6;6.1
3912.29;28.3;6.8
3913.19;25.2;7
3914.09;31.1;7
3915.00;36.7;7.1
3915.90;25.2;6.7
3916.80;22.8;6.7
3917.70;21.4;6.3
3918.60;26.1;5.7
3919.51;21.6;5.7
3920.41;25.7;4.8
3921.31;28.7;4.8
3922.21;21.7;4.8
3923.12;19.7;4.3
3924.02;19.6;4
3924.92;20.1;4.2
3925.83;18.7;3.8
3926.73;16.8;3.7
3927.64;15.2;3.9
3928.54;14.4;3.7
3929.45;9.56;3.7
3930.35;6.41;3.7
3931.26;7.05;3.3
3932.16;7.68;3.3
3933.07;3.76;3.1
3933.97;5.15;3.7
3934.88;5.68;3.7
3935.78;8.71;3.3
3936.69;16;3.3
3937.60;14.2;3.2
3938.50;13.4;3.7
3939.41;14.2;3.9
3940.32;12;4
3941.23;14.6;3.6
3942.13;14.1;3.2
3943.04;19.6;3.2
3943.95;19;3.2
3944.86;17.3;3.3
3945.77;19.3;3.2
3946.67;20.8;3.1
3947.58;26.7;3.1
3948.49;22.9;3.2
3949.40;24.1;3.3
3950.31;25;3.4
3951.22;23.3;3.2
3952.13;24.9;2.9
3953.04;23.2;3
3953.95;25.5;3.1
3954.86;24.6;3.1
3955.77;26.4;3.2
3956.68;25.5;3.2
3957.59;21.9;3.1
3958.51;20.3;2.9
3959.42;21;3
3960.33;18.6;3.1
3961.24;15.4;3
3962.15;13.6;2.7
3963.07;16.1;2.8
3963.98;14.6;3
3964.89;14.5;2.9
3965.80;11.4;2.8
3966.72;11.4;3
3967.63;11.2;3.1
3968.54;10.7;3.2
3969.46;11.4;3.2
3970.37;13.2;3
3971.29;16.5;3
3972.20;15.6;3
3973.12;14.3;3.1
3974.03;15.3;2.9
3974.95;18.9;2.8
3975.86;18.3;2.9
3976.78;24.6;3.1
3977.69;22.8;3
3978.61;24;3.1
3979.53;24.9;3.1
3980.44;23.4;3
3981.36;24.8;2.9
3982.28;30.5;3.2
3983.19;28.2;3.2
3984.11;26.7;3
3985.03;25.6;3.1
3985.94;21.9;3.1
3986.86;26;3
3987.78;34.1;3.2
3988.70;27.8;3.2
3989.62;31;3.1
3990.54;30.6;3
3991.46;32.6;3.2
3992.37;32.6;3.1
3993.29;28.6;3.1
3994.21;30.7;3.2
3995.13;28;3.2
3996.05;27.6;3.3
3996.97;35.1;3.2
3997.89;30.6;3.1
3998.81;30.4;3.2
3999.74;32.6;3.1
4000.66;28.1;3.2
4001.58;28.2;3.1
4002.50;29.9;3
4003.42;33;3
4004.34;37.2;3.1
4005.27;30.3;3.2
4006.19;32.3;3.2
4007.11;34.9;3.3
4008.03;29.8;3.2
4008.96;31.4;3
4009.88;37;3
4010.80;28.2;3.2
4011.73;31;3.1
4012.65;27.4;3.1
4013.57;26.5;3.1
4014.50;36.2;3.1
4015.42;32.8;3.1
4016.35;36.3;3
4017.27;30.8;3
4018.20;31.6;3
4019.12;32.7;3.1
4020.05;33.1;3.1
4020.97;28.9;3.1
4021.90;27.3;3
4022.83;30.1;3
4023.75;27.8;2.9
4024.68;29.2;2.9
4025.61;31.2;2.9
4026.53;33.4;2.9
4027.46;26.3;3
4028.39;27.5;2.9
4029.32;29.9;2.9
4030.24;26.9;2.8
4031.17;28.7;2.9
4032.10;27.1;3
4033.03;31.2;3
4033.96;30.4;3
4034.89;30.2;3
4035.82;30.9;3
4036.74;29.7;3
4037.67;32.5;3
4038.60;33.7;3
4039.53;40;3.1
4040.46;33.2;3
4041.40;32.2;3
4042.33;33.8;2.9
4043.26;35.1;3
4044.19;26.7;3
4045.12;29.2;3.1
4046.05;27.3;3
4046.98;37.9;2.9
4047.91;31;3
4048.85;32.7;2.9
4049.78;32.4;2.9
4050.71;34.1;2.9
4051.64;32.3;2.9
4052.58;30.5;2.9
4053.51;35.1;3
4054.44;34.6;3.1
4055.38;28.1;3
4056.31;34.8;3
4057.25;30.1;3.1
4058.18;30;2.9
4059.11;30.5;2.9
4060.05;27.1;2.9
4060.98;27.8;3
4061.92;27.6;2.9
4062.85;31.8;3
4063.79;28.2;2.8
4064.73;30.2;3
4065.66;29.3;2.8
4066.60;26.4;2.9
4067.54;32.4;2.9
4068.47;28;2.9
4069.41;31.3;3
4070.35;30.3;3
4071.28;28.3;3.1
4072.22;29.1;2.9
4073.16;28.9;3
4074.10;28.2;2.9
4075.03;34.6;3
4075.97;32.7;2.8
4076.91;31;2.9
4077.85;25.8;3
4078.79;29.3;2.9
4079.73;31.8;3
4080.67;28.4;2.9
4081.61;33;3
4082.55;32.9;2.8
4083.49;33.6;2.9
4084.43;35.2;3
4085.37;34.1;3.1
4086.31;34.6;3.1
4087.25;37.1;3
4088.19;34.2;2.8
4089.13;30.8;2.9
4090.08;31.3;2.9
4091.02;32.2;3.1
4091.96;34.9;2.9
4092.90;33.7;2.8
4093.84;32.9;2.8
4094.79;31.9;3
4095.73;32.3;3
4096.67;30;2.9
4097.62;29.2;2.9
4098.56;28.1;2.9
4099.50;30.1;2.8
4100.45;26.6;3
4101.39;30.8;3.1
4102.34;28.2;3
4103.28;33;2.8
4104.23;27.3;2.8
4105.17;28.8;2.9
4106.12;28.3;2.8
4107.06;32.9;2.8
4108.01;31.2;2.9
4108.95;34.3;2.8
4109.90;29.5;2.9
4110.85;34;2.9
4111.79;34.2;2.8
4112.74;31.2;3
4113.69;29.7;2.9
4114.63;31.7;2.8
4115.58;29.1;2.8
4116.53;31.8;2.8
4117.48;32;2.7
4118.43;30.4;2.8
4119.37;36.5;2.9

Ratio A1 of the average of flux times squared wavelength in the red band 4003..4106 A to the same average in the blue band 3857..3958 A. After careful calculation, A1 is 1.76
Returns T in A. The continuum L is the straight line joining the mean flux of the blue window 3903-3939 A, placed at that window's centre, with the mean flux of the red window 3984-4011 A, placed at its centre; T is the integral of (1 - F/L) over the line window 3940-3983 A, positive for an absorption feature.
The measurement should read 9.8 A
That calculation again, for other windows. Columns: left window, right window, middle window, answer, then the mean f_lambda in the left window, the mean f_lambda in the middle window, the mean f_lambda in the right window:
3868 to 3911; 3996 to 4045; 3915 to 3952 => 9.1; 19.3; 17.5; 31.1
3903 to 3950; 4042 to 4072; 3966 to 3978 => 4.0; 19.3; 15.5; 30.8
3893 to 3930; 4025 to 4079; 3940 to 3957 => 2.3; 22.7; 21.6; 30.7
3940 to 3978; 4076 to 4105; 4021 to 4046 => -4.4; 18.6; 30.5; 31.5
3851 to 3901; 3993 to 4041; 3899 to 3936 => 2.0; 17.4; 19.9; 30.9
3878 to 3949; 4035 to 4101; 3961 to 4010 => 1.1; 19.2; 24.6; 31.4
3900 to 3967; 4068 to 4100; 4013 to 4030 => -2.6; 19.5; 30.6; 31.5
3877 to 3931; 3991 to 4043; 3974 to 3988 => 1.7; 20.9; 24.5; 31.1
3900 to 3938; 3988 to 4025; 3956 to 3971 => 5.6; 19.6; 15.8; 31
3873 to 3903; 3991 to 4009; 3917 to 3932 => 3.0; 18.9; 18.2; 31.2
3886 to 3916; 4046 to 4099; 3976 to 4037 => -3.4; 22.9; 29.7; 31.3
